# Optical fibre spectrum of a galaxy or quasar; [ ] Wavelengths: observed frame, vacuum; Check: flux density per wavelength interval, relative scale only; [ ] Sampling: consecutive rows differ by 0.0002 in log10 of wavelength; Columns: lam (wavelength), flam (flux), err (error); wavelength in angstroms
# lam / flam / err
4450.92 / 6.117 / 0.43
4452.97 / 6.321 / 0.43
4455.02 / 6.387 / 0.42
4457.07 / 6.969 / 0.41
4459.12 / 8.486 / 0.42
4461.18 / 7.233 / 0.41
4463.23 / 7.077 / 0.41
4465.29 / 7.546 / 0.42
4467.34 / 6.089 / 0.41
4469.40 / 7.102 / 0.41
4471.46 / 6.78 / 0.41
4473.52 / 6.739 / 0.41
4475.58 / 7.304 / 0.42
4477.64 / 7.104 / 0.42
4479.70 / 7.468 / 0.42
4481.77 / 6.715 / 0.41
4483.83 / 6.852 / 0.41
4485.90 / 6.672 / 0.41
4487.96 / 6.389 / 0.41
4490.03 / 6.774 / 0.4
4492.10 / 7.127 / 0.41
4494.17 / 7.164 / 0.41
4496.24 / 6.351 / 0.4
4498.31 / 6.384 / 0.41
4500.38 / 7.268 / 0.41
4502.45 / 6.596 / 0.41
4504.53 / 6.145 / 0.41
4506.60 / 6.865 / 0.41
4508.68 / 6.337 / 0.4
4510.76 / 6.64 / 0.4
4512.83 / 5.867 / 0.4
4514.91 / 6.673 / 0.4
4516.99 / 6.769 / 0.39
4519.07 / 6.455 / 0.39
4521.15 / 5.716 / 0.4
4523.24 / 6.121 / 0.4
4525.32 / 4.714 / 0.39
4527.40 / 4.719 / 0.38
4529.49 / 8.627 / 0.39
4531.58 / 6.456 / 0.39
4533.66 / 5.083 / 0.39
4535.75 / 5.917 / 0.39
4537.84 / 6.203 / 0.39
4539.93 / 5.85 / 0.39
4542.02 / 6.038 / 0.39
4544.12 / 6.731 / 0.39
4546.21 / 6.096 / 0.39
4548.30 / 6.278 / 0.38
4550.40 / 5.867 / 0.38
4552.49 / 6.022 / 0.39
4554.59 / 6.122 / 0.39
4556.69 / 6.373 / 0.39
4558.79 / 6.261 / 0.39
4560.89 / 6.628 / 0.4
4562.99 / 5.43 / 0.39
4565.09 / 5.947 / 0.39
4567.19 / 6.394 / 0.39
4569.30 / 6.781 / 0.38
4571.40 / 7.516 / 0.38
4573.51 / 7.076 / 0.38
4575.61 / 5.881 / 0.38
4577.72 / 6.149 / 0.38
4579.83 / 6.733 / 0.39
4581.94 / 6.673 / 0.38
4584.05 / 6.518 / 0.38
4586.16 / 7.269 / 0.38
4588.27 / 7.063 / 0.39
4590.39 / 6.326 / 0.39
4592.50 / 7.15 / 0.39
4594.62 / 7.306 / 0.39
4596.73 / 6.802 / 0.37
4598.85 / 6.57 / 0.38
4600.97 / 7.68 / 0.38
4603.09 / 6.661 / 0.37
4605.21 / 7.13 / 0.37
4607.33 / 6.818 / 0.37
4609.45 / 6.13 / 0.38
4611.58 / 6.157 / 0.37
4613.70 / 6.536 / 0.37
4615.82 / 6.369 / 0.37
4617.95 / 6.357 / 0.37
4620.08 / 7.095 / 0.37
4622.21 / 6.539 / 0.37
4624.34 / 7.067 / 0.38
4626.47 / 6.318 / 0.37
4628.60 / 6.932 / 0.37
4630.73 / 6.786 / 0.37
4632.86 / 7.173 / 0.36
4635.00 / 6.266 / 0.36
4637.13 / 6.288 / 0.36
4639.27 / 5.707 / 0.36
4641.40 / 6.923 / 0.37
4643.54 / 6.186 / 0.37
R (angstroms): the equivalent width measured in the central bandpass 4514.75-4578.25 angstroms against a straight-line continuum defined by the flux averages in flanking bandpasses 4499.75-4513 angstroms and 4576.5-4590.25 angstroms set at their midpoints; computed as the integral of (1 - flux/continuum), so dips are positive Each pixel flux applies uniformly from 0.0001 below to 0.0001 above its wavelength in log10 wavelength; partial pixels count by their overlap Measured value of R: 3.93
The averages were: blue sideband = 6.55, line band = 6.22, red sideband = 6.69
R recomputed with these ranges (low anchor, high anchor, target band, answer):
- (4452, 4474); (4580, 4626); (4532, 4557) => 2.9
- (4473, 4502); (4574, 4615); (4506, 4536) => 2.8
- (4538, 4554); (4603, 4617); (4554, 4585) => -0.8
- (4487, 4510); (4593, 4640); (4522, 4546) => 2.3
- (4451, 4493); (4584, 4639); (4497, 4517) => 1.0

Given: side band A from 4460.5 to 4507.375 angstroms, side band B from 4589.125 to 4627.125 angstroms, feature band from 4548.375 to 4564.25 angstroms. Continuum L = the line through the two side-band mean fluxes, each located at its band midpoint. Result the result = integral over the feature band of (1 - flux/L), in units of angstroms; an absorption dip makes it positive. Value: 1.6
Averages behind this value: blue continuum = 6.86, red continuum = 6.73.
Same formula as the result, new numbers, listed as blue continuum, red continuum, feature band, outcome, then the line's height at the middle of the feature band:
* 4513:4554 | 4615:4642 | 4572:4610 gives -2.3 angstroms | 6.41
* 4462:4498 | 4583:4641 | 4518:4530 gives 1.5 angstroms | 6.83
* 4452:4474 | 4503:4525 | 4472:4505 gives -0.9 angstroms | 6.65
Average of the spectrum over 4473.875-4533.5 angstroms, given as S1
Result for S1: 6.56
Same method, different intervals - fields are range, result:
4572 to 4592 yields 6.67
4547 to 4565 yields 6.11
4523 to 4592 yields 6.31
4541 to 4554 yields 6.17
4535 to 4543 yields 6.01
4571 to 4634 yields 6.75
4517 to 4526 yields 5.91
